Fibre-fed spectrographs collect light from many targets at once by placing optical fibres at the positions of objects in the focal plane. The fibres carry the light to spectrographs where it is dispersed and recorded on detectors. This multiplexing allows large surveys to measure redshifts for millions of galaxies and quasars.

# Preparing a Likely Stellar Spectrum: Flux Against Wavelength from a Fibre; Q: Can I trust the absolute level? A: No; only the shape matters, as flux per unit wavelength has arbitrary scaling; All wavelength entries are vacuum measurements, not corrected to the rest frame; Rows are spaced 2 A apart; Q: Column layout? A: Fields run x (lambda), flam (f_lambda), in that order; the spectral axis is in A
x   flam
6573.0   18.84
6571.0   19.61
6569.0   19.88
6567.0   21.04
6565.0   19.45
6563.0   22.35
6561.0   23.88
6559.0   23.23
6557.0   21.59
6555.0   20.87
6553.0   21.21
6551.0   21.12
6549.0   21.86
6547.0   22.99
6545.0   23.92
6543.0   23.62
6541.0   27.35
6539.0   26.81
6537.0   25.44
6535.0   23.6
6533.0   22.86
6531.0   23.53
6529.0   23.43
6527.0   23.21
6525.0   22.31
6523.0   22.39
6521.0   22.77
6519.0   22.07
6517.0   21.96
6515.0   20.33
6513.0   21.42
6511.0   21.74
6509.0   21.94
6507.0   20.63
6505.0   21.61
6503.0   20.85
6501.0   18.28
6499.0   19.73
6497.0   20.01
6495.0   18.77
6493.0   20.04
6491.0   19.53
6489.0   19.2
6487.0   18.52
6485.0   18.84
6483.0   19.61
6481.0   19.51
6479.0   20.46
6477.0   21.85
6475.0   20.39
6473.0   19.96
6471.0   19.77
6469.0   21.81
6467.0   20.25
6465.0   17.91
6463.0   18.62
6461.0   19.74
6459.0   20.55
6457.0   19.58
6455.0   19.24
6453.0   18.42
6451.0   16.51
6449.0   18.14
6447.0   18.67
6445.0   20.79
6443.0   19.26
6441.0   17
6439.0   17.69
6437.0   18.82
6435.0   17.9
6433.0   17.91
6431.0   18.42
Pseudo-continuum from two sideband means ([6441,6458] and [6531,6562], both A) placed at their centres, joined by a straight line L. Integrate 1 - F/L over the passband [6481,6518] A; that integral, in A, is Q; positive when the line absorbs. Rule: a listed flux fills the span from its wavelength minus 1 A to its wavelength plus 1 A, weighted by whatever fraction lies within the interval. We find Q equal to 1.7 A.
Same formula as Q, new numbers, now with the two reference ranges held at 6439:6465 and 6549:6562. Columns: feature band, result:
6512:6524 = -0.58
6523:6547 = -3.05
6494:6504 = 0.35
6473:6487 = -0.24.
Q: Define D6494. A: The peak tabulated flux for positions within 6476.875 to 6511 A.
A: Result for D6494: 21.94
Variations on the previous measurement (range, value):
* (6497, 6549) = 27.35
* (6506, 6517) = 21.96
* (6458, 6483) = 21.85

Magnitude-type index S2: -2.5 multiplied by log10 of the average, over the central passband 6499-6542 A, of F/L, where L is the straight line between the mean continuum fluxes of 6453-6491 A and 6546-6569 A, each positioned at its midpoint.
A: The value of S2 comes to -0.08 mag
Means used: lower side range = 19.7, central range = 22.5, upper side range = 21.7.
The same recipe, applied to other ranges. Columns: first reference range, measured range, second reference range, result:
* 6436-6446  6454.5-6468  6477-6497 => -0.02 mag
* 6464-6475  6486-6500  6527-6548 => 0.11 mag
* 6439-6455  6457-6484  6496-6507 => -0.05 mag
